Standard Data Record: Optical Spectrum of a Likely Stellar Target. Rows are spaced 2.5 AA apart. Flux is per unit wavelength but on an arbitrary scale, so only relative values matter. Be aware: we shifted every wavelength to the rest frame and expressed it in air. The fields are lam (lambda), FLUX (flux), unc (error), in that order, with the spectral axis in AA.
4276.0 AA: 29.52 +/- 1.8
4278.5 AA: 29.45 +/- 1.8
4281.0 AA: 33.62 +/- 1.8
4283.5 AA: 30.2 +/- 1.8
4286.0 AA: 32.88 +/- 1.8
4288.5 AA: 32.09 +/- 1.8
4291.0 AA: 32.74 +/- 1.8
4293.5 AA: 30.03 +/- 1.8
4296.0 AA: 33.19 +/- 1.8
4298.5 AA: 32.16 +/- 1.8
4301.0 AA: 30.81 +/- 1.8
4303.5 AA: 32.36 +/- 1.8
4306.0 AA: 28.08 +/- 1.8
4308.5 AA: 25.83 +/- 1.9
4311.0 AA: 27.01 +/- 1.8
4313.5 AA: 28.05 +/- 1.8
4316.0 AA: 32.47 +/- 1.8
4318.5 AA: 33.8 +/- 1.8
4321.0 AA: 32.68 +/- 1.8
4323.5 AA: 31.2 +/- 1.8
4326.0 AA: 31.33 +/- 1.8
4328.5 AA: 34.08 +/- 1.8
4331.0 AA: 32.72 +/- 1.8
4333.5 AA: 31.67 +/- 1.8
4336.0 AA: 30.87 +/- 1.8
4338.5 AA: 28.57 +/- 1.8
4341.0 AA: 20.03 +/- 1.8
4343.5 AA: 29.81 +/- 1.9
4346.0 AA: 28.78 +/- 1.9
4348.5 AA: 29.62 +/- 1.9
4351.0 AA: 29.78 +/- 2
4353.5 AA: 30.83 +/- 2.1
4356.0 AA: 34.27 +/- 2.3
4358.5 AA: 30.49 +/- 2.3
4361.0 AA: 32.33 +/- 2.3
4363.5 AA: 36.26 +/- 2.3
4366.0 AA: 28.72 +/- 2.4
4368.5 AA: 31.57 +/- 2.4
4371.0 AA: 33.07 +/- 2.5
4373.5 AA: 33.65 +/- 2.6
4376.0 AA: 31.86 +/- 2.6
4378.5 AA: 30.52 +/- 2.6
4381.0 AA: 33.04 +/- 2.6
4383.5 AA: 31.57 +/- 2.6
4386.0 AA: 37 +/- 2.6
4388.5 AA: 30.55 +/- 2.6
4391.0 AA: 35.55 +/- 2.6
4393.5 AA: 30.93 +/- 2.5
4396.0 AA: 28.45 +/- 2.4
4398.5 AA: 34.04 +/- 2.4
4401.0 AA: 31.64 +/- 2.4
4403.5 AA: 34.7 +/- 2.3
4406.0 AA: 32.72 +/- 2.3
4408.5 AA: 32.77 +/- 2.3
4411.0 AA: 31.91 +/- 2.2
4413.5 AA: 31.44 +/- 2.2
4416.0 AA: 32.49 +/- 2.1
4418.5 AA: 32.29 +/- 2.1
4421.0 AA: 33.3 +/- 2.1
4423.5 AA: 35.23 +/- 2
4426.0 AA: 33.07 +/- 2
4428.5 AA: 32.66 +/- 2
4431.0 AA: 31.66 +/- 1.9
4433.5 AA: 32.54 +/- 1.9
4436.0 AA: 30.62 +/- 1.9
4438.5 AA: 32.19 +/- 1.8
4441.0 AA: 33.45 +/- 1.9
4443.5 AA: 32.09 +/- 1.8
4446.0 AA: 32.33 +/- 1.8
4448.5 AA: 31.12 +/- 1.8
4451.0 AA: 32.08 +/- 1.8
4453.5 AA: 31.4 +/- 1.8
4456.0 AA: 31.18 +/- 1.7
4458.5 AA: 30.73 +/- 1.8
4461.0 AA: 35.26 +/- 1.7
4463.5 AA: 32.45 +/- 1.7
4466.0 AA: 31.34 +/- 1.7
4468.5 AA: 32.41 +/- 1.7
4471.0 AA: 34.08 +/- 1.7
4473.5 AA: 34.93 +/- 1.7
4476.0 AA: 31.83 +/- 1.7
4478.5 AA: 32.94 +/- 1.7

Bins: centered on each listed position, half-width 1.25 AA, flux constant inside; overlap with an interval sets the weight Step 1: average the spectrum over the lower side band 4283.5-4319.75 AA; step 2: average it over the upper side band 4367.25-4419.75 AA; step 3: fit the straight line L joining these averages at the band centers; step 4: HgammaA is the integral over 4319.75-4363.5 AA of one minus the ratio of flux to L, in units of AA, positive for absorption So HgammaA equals 1.1 AA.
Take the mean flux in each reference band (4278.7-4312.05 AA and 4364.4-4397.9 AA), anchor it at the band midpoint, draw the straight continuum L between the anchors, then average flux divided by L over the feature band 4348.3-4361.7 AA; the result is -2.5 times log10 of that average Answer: 0.01 mag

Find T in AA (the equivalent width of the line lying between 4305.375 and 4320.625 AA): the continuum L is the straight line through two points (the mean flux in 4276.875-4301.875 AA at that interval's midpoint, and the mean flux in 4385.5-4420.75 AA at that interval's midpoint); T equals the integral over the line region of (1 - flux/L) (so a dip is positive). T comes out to 1.2 AA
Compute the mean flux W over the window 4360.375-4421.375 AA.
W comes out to 32.5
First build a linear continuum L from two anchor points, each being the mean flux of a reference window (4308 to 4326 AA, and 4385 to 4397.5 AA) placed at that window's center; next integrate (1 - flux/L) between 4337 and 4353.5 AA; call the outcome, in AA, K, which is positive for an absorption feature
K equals 1.7 AA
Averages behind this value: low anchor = 30.4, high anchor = 32.4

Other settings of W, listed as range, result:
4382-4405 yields 32.7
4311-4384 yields 31.1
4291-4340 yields 30.9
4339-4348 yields 26.7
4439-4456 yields 32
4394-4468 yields 32.3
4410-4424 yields 32.7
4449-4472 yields 32.3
